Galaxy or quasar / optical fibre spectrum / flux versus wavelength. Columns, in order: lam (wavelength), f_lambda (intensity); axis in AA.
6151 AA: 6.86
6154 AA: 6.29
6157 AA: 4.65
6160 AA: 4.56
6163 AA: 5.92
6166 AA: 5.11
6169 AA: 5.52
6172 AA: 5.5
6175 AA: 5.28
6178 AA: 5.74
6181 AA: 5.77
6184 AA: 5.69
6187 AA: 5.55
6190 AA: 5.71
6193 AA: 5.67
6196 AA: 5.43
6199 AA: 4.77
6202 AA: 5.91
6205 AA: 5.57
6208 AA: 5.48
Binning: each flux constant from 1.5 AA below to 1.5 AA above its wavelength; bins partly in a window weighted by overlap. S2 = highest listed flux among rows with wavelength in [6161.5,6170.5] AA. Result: 5.92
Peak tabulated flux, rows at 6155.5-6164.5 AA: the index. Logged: 5.92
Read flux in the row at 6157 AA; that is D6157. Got 4.65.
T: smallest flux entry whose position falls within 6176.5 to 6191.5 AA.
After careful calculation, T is 5.55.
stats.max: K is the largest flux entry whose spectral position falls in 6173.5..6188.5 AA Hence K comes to 5.77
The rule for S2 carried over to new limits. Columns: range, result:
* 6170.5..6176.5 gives 5.5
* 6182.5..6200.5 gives 5.71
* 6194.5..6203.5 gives 5.91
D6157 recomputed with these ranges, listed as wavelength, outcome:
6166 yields 5.11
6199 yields 4.77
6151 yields 6.86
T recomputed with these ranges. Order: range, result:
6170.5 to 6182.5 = 5.28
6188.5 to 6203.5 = 4.77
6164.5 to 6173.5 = 5.11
